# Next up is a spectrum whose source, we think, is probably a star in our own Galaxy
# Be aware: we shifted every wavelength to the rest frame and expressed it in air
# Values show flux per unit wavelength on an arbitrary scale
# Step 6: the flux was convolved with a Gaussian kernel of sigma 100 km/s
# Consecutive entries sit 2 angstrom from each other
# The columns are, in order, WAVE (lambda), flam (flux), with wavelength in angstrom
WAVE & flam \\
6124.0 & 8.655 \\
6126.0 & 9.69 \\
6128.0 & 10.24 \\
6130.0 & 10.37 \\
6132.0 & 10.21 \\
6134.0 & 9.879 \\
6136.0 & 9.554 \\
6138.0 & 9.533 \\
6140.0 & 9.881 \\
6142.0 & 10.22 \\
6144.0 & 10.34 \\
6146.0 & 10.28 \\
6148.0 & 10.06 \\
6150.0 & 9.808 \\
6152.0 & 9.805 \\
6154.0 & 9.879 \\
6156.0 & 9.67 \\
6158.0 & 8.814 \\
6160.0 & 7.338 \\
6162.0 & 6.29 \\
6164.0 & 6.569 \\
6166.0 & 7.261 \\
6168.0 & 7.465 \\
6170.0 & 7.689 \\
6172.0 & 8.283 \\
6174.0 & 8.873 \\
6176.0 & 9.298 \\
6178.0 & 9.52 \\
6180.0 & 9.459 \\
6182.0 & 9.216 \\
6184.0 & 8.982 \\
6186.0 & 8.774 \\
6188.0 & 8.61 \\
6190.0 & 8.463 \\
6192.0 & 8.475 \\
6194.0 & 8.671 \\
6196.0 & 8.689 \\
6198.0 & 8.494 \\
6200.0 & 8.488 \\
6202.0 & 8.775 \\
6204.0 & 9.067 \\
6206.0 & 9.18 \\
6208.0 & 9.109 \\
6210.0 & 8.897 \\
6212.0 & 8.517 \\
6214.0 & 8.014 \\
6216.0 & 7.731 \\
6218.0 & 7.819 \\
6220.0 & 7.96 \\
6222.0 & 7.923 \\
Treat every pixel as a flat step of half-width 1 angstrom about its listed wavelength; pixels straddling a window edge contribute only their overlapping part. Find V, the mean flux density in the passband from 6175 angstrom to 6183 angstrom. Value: 9.37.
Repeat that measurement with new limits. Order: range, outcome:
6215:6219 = 7.78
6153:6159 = 9.45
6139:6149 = 10.2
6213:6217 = 7.87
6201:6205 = 8.92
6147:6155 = 9.89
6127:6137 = 10.1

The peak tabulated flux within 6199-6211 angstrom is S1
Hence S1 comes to 9.18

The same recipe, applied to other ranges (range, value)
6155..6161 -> 9.67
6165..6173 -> 8.283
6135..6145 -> 10.34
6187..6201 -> 8.689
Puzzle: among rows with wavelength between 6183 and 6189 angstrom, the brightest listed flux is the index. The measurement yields 8.982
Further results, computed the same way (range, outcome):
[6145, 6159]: 10.28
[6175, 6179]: 9.52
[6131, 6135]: 10.21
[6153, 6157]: 9.879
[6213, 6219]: 8.014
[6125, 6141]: 10.37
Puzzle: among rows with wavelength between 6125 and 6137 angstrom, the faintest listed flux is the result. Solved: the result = 9.554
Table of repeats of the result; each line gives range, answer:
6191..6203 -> 8.475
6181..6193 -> 8.463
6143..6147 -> 10.28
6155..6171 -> 6.29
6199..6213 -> 8.488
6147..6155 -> 9.805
